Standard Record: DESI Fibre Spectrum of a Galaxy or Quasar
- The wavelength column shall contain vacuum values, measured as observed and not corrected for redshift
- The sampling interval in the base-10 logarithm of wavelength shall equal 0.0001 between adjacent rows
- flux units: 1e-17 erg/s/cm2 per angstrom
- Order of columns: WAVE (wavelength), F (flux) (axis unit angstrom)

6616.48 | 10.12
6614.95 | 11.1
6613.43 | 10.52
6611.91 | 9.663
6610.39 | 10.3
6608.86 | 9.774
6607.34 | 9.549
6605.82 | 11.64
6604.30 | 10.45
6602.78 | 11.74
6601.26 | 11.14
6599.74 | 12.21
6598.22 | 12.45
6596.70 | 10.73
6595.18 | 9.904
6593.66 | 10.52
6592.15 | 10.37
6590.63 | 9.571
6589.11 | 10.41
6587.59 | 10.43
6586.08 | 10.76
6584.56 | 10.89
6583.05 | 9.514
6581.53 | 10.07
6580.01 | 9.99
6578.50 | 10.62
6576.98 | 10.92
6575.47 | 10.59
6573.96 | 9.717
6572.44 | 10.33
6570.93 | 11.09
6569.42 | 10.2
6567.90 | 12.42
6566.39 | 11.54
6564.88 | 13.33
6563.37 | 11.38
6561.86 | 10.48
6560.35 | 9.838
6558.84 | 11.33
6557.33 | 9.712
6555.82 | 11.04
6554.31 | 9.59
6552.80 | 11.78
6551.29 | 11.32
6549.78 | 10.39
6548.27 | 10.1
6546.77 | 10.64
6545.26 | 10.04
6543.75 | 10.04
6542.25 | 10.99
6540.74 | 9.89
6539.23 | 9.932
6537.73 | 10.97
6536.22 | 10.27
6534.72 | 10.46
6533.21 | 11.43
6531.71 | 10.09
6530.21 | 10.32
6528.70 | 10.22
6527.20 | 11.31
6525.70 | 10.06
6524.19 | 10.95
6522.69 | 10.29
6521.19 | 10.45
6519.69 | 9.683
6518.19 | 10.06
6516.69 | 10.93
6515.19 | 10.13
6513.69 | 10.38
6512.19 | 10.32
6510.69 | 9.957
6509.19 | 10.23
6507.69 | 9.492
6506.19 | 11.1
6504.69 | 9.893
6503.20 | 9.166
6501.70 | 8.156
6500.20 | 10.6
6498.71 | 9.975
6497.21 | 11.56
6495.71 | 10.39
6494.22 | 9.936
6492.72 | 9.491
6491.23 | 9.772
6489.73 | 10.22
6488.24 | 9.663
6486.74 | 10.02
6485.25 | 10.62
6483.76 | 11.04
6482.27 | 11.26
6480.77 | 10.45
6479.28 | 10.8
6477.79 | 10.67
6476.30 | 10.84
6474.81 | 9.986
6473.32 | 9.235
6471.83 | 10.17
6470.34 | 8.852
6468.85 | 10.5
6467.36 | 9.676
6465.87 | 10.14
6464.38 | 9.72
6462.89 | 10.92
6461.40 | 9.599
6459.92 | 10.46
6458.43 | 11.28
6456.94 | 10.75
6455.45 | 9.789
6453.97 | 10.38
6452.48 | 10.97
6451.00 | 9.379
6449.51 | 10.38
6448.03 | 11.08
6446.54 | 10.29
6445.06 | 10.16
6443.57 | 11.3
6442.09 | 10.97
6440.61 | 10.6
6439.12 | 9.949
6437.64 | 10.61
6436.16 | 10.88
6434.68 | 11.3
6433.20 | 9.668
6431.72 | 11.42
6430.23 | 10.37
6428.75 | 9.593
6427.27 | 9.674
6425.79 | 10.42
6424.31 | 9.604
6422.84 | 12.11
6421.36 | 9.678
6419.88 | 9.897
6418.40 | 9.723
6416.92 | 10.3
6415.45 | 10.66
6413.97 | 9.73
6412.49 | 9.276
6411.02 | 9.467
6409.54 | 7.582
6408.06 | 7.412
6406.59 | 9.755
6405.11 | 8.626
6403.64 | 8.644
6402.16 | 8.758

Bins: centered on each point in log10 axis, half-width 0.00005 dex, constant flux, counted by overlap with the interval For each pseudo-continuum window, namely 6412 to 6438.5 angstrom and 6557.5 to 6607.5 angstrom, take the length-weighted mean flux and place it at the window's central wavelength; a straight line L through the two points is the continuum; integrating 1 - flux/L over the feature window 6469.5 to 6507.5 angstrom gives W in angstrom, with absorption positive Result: 1.24 angstrom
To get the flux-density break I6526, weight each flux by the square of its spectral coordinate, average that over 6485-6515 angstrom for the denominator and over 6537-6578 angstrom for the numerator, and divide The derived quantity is 1.09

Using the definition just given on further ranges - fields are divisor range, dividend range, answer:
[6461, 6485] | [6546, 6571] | 1.10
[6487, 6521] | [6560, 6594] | 1.08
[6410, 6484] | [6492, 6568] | 1.04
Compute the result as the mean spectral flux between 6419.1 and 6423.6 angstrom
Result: 10.6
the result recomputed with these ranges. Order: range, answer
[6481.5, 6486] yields 11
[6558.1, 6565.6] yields 11.3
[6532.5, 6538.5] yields 10.8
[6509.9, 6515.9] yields 10.2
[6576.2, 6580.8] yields 10.5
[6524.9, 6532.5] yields 10.4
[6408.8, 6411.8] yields 8.54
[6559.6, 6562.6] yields 10.2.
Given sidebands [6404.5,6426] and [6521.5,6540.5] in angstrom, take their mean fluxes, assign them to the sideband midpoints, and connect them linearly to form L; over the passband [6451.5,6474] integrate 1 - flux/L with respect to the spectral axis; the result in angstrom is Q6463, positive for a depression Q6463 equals -0.4 angstrom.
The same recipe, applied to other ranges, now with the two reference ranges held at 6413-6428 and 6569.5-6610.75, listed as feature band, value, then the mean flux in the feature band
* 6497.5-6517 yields 0.63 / 10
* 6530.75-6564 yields -0.17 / 10.5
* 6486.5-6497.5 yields 0.28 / 10.1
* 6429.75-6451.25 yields -0.78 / 10.6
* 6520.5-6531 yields -0.09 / 10.5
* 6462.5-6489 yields 0.15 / 10.2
